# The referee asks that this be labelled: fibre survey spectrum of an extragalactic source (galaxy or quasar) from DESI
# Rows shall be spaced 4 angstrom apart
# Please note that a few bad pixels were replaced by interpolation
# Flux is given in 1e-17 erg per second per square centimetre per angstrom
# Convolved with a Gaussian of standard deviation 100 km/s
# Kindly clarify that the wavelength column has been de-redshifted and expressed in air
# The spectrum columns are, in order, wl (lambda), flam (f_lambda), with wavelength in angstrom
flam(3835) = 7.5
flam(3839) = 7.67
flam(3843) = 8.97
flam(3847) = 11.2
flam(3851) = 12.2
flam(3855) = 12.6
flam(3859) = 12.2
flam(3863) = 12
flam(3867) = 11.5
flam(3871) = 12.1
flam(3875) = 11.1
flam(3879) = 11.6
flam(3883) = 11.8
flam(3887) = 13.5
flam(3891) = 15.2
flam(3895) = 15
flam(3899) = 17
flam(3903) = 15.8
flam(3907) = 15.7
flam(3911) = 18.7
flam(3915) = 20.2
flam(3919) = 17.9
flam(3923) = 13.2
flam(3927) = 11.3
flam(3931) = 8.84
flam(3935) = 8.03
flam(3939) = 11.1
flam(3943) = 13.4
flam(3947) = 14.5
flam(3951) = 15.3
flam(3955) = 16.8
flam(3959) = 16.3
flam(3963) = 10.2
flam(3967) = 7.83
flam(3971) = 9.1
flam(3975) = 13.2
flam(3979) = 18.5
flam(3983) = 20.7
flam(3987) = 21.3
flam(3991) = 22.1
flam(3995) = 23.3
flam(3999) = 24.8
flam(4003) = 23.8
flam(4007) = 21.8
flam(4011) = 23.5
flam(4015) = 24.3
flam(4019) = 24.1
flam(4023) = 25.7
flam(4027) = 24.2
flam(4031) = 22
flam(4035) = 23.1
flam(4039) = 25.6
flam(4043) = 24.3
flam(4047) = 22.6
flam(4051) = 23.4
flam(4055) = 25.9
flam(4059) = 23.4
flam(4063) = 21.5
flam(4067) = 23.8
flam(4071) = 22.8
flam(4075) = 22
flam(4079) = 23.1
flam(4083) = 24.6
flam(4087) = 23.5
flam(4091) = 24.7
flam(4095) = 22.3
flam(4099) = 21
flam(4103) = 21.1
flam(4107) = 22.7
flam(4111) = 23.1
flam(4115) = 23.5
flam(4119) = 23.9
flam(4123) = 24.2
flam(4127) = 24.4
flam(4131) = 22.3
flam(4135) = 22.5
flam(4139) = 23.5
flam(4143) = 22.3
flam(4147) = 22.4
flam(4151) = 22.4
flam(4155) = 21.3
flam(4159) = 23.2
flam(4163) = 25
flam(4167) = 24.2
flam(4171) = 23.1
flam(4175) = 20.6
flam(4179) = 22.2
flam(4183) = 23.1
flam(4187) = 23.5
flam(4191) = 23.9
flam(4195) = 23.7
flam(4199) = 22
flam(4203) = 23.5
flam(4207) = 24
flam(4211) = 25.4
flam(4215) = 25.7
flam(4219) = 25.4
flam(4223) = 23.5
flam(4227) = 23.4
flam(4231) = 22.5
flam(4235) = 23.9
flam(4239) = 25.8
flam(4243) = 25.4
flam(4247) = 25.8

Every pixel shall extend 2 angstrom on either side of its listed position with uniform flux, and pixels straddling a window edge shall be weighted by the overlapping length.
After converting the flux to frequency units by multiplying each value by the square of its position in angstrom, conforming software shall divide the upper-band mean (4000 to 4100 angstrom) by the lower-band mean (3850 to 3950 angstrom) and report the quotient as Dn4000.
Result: 1.88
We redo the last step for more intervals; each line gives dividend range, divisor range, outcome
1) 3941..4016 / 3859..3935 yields 1.35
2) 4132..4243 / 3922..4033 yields 1.48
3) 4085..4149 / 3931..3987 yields 1.83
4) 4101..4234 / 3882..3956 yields 1.83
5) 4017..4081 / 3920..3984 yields 1.91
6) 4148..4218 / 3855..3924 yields 1.88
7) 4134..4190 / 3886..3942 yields 1.80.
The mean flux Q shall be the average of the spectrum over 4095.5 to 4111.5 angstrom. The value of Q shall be 21.9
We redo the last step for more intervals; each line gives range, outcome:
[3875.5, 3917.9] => 15.3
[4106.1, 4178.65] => 23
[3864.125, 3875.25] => 11.7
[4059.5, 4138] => 23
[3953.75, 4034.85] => 19.8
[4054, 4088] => 23.3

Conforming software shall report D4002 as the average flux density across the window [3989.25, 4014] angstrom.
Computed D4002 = 23.3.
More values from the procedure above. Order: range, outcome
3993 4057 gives 23.9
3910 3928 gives 16.4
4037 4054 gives 24.1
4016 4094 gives 23.7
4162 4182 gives 22.9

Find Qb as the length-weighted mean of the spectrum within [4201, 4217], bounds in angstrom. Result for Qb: 24.6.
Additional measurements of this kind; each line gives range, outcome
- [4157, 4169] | 24.1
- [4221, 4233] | 23.1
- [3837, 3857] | 10.5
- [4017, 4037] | 23.8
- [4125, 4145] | 23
